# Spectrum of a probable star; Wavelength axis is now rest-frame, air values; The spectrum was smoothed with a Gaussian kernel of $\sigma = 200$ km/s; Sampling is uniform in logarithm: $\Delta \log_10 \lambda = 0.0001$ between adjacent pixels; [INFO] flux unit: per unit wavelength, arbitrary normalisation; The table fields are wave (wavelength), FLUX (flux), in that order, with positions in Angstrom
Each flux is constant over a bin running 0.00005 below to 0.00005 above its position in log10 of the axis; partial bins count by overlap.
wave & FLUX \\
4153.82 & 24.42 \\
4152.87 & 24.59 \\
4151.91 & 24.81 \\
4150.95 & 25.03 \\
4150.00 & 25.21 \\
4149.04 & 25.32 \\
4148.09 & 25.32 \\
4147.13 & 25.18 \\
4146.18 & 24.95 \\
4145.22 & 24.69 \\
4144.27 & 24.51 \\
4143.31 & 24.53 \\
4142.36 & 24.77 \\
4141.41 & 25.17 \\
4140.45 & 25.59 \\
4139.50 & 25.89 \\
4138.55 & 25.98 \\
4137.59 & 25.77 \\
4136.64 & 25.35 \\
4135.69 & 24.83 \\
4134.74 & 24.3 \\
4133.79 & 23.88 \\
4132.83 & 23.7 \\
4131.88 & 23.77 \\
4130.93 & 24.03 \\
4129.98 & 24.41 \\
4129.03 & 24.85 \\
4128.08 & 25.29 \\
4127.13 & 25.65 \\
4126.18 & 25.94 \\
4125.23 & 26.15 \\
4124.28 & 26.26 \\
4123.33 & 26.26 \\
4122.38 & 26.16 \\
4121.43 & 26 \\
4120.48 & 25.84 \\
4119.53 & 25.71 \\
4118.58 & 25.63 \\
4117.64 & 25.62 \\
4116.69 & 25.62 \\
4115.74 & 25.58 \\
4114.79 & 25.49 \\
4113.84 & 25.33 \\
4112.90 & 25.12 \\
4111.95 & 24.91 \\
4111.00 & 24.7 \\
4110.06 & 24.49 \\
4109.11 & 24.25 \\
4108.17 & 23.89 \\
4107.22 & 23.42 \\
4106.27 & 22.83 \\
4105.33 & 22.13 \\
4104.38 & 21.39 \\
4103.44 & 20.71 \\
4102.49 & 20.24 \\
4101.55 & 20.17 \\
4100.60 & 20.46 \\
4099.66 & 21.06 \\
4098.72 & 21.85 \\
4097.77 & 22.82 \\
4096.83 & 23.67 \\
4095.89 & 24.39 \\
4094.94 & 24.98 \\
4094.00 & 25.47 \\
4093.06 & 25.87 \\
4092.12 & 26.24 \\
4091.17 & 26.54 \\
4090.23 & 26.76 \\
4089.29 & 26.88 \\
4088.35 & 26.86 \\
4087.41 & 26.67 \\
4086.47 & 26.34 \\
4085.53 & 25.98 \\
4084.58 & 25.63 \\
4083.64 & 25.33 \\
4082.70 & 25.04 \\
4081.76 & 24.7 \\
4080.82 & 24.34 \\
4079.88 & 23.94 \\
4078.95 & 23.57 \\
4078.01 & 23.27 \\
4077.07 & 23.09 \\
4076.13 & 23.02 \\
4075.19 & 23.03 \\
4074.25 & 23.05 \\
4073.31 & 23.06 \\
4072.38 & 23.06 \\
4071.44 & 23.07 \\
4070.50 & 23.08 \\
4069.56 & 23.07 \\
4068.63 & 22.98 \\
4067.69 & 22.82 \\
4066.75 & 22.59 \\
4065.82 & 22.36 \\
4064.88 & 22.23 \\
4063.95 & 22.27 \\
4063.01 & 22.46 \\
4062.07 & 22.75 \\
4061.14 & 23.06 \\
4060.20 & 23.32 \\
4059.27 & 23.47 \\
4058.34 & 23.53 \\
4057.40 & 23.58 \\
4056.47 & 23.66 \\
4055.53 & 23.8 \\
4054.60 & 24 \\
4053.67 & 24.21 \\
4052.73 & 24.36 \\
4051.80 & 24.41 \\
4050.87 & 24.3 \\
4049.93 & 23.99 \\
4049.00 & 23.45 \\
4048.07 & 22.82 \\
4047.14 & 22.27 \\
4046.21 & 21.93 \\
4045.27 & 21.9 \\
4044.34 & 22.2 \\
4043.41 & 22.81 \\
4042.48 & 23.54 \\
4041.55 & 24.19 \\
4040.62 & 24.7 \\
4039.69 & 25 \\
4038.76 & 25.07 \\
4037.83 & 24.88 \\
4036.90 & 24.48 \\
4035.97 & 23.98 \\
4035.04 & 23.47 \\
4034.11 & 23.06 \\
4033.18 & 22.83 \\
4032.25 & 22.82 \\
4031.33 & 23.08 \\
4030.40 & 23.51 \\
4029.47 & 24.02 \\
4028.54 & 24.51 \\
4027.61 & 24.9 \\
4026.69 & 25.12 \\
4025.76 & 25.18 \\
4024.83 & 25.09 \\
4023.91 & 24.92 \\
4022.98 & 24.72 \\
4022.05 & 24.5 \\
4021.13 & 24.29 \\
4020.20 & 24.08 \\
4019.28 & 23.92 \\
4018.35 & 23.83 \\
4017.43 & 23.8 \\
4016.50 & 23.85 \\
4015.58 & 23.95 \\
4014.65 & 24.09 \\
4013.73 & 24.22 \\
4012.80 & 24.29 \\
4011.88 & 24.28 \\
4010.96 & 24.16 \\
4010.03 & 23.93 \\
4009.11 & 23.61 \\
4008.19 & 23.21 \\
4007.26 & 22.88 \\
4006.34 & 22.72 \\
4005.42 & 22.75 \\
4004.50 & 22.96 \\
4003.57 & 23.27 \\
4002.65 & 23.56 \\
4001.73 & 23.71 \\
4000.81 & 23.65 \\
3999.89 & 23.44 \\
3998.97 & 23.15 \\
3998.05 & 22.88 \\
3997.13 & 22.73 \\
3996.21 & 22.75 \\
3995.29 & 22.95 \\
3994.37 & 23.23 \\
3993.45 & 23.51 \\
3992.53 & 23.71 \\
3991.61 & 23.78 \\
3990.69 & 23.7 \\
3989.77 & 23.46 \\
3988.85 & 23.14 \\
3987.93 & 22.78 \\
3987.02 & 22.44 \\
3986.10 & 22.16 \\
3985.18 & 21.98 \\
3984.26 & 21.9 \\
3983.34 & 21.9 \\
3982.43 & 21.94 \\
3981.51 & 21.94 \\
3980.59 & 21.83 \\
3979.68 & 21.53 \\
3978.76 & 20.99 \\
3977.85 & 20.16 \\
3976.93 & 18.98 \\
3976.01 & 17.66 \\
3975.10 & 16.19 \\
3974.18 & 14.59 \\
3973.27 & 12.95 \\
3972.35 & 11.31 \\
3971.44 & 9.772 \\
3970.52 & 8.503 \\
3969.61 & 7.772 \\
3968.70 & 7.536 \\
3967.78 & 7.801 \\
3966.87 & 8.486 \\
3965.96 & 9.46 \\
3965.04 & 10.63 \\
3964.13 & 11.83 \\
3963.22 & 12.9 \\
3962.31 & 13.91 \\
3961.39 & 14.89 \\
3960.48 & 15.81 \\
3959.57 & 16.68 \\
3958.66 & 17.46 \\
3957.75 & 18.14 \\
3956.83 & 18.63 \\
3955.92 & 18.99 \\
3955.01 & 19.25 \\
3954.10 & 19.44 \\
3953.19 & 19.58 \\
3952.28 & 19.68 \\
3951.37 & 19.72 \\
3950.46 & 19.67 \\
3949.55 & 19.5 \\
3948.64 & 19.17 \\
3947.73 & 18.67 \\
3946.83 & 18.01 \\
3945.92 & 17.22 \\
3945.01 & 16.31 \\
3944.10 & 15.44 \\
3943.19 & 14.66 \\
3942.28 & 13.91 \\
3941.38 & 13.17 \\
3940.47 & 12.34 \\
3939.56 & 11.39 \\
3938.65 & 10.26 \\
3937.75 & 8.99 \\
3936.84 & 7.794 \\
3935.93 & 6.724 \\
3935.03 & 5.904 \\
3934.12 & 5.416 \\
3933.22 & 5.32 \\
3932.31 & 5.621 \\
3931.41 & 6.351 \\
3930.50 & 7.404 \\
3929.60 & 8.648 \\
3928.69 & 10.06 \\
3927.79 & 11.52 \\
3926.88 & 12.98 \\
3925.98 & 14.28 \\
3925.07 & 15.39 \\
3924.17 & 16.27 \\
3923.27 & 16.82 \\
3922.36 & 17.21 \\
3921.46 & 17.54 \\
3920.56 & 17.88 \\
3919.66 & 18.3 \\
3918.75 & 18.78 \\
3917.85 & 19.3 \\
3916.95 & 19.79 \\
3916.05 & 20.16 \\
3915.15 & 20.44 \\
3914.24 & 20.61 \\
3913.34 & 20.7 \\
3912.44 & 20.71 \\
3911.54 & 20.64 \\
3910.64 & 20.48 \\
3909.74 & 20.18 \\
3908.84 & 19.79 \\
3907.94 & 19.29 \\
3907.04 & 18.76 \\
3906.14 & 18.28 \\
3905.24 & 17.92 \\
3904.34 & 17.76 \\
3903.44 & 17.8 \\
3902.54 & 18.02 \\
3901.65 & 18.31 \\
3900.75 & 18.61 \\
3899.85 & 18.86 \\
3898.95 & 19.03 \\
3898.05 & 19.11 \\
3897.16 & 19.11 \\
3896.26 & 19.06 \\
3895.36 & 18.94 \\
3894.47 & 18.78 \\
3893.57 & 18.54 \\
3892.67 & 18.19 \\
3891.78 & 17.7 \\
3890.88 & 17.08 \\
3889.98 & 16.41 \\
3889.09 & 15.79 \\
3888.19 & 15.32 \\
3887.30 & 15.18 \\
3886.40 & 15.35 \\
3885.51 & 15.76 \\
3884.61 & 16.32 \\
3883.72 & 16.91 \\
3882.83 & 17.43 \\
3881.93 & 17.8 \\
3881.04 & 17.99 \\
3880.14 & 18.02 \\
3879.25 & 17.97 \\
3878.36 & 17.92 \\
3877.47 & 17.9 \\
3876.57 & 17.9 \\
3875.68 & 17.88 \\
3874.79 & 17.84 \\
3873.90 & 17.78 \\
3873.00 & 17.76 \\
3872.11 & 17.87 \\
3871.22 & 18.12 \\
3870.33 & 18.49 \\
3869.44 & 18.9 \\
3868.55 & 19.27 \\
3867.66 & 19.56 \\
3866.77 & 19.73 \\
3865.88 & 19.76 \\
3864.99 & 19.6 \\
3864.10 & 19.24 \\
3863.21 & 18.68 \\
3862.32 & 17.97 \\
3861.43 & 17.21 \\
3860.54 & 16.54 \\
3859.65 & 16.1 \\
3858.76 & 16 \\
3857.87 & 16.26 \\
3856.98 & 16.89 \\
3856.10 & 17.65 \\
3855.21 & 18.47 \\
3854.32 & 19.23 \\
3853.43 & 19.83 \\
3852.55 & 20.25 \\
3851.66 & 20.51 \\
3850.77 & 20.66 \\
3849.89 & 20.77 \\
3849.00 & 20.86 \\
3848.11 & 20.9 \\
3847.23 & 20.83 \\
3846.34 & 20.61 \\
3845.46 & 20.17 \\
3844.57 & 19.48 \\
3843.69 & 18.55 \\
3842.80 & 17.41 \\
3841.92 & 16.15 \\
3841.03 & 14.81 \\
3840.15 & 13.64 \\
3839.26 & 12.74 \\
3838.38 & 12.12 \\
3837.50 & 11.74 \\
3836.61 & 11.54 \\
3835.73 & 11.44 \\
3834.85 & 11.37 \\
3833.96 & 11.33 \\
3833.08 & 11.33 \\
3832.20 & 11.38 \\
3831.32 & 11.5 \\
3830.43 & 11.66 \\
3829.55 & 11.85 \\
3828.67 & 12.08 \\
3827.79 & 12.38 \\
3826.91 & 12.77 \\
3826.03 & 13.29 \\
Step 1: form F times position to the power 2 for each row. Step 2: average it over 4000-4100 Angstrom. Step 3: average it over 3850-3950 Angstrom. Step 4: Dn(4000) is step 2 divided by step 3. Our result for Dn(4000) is 1.5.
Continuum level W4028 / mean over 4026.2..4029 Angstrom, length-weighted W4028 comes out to 24.9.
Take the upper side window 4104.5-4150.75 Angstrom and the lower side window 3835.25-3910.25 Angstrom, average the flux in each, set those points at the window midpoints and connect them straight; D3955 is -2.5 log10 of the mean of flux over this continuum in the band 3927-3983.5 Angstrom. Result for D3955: 0.39 mag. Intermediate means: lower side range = 17.8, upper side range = 25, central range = 14.1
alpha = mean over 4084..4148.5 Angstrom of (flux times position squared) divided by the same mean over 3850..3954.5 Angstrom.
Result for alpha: 1.64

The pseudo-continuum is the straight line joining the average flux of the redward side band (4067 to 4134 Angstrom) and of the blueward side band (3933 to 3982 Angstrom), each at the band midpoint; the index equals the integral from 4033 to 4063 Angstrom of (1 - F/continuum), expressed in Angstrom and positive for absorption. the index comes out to -4.1 Angstrom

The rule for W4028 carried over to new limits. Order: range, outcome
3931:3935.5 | 5.73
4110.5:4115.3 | 25.1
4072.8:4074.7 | 23.1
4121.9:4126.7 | 26.1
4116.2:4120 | 25.7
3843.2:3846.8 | 19.7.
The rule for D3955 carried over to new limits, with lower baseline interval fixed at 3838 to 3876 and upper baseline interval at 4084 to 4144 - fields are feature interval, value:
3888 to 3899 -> 0.07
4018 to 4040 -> -0.08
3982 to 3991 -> -0.05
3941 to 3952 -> 0.19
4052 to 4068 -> 0.00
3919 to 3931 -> 0.37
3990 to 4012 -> -0.07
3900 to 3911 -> 0.04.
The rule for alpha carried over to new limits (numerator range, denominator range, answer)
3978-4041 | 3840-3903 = 1.39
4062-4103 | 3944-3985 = 1.54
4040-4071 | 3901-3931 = 1.44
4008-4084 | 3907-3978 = 1.69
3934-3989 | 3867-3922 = 0.89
